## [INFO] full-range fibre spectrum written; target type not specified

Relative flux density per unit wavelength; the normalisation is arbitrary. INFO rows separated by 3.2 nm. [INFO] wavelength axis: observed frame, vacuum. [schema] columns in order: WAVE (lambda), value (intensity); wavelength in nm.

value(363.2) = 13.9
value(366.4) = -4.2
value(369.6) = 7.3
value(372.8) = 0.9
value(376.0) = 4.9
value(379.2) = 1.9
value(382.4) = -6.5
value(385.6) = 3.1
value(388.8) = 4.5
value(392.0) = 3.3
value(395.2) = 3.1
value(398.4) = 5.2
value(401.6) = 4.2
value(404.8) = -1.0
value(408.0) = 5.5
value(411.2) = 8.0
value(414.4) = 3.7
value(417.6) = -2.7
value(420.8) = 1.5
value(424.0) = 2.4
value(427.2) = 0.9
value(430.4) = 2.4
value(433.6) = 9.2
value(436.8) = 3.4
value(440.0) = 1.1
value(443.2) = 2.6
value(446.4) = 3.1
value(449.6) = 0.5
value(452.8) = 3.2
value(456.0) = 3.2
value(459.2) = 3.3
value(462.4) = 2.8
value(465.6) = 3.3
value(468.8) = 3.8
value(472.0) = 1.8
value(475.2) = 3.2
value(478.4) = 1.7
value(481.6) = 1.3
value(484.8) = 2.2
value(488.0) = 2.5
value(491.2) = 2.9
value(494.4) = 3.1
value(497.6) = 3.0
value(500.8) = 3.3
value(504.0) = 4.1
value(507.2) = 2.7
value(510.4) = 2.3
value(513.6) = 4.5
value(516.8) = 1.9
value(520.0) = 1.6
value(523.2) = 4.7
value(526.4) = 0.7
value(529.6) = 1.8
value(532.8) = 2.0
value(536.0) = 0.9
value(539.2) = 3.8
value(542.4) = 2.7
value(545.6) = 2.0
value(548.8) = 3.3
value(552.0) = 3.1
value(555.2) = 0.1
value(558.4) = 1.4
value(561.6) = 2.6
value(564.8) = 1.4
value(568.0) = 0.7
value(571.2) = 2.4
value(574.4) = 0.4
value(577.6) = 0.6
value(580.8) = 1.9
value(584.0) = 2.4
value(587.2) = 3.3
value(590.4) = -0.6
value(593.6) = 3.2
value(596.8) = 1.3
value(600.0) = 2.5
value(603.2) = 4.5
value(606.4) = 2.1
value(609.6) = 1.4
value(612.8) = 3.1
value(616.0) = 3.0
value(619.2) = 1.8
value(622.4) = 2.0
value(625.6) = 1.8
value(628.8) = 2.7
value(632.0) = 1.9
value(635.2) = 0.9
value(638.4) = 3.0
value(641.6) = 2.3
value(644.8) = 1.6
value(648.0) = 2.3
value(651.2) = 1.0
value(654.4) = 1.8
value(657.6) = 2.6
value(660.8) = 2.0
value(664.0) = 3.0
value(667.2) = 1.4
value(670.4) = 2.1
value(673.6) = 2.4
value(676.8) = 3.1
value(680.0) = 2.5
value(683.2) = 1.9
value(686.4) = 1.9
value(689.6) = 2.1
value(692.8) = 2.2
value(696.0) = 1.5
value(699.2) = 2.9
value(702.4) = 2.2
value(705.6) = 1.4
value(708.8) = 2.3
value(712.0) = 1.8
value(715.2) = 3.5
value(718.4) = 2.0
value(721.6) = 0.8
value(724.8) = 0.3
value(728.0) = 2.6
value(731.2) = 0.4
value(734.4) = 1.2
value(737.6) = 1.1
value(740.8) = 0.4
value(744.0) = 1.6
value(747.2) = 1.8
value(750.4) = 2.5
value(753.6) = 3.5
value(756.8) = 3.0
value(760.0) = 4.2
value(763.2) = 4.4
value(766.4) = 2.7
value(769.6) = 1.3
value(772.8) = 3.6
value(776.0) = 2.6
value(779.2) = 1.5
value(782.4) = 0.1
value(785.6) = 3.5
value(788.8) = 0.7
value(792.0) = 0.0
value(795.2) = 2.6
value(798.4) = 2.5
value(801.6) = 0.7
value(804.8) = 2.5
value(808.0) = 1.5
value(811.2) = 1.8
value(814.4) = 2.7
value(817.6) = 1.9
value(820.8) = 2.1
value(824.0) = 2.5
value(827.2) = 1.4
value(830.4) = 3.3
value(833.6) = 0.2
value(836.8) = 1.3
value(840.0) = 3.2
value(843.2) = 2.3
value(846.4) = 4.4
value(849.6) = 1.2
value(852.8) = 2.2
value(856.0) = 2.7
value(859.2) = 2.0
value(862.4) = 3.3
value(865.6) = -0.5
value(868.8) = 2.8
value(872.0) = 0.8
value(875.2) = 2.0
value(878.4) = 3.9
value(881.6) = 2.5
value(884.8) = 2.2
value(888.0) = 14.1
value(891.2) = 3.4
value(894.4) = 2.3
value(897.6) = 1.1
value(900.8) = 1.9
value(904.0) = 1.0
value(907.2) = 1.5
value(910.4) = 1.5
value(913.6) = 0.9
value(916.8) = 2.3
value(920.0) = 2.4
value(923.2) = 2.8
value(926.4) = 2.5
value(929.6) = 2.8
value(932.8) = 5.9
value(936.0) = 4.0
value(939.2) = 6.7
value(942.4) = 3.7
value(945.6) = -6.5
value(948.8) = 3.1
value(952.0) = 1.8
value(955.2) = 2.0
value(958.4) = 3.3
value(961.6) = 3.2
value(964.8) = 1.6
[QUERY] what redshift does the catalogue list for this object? 1.382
